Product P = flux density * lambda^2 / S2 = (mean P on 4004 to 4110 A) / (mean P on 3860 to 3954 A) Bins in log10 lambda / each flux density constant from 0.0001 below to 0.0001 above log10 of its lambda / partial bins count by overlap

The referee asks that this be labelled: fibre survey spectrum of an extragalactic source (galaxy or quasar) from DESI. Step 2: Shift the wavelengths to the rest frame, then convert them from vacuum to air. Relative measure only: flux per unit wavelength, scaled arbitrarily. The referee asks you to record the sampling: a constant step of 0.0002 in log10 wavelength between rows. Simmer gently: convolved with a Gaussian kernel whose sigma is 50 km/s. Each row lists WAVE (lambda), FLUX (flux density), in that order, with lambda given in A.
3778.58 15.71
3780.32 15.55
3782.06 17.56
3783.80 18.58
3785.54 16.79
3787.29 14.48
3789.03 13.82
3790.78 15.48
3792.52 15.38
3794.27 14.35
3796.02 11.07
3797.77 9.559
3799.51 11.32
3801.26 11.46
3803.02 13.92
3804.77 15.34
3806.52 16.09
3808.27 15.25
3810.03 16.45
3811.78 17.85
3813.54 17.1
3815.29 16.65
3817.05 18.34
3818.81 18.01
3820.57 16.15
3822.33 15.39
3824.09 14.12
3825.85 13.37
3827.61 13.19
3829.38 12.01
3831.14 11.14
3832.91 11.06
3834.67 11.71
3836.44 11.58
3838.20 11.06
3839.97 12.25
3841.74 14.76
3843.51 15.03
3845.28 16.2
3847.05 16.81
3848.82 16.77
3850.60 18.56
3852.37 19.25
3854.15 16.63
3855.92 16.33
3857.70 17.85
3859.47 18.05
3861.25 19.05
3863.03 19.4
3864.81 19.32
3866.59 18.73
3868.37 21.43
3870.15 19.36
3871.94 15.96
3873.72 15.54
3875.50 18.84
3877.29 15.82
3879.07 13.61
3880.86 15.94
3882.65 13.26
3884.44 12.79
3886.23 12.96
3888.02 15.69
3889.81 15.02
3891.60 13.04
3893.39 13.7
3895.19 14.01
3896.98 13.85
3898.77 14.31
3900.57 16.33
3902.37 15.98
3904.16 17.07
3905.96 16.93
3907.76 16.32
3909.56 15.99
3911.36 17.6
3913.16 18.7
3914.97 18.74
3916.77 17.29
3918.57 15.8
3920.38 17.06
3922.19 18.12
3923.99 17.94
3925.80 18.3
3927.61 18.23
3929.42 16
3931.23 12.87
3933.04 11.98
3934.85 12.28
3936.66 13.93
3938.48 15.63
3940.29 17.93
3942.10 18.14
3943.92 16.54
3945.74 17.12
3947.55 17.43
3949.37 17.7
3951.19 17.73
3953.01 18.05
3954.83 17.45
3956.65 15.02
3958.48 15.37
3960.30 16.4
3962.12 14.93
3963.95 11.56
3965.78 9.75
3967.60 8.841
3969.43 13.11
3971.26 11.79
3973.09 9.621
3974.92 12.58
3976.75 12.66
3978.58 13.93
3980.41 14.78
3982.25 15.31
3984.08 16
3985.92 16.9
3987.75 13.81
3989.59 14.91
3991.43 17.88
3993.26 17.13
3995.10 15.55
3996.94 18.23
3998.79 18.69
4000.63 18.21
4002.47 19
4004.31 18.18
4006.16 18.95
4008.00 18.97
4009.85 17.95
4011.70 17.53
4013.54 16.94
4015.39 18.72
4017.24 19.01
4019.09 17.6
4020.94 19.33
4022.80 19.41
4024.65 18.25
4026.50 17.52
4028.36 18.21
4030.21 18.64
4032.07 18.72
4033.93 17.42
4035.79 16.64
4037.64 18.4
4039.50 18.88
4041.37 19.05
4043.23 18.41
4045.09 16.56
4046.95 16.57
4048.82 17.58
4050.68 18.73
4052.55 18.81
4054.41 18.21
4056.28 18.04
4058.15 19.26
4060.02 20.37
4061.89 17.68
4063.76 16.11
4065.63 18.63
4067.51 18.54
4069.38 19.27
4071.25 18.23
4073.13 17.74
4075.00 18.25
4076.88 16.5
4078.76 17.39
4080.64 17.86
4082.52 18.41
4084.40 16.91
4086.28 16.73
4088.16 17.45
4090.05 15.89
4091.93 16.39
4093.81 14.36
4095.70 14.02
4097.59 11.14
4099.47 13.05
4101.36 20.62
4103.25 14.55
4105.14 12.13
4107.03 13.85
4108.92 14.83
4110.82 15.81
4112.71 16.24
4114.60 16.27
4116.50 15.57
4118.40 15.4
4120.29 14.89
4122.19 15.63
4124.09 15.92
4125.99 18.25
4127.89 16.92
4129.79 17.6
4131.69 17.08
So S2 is 1.1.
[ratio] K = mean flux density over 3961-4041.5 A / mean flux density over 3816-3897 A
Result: 1.1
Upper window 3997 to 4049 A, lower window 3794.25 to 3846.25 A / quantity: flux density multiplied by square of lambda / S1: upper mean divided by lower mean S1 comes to 1.44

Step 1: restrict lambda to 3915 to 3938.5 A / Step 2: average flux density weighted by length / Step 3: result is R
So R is 15.9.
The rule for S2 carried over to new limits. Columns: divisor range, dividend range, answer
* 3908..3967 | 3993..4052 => 1.17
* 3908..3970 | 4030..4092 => 1.20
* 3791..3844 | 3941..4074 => 1.33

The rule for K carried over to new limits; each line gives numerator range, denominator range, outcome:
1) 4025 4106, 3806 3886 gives 1.09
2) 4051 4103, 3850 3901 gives 1.05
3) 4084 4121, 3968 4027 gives 0.93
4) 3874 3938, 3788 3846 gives 1.10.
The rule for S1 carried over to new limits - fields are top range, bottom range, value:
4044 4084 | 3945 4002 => 1.25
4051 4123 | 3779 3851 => 1.30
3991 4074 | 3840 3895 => 1.20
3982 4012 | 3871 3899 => 1.25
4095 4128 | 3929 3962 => 1.04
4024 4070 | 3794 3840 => 1.47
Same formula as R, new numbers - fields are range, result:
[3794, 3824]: 15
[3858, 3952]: 16.4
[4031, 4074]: 18.2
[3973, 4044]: 17.2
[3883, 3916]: 15.5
